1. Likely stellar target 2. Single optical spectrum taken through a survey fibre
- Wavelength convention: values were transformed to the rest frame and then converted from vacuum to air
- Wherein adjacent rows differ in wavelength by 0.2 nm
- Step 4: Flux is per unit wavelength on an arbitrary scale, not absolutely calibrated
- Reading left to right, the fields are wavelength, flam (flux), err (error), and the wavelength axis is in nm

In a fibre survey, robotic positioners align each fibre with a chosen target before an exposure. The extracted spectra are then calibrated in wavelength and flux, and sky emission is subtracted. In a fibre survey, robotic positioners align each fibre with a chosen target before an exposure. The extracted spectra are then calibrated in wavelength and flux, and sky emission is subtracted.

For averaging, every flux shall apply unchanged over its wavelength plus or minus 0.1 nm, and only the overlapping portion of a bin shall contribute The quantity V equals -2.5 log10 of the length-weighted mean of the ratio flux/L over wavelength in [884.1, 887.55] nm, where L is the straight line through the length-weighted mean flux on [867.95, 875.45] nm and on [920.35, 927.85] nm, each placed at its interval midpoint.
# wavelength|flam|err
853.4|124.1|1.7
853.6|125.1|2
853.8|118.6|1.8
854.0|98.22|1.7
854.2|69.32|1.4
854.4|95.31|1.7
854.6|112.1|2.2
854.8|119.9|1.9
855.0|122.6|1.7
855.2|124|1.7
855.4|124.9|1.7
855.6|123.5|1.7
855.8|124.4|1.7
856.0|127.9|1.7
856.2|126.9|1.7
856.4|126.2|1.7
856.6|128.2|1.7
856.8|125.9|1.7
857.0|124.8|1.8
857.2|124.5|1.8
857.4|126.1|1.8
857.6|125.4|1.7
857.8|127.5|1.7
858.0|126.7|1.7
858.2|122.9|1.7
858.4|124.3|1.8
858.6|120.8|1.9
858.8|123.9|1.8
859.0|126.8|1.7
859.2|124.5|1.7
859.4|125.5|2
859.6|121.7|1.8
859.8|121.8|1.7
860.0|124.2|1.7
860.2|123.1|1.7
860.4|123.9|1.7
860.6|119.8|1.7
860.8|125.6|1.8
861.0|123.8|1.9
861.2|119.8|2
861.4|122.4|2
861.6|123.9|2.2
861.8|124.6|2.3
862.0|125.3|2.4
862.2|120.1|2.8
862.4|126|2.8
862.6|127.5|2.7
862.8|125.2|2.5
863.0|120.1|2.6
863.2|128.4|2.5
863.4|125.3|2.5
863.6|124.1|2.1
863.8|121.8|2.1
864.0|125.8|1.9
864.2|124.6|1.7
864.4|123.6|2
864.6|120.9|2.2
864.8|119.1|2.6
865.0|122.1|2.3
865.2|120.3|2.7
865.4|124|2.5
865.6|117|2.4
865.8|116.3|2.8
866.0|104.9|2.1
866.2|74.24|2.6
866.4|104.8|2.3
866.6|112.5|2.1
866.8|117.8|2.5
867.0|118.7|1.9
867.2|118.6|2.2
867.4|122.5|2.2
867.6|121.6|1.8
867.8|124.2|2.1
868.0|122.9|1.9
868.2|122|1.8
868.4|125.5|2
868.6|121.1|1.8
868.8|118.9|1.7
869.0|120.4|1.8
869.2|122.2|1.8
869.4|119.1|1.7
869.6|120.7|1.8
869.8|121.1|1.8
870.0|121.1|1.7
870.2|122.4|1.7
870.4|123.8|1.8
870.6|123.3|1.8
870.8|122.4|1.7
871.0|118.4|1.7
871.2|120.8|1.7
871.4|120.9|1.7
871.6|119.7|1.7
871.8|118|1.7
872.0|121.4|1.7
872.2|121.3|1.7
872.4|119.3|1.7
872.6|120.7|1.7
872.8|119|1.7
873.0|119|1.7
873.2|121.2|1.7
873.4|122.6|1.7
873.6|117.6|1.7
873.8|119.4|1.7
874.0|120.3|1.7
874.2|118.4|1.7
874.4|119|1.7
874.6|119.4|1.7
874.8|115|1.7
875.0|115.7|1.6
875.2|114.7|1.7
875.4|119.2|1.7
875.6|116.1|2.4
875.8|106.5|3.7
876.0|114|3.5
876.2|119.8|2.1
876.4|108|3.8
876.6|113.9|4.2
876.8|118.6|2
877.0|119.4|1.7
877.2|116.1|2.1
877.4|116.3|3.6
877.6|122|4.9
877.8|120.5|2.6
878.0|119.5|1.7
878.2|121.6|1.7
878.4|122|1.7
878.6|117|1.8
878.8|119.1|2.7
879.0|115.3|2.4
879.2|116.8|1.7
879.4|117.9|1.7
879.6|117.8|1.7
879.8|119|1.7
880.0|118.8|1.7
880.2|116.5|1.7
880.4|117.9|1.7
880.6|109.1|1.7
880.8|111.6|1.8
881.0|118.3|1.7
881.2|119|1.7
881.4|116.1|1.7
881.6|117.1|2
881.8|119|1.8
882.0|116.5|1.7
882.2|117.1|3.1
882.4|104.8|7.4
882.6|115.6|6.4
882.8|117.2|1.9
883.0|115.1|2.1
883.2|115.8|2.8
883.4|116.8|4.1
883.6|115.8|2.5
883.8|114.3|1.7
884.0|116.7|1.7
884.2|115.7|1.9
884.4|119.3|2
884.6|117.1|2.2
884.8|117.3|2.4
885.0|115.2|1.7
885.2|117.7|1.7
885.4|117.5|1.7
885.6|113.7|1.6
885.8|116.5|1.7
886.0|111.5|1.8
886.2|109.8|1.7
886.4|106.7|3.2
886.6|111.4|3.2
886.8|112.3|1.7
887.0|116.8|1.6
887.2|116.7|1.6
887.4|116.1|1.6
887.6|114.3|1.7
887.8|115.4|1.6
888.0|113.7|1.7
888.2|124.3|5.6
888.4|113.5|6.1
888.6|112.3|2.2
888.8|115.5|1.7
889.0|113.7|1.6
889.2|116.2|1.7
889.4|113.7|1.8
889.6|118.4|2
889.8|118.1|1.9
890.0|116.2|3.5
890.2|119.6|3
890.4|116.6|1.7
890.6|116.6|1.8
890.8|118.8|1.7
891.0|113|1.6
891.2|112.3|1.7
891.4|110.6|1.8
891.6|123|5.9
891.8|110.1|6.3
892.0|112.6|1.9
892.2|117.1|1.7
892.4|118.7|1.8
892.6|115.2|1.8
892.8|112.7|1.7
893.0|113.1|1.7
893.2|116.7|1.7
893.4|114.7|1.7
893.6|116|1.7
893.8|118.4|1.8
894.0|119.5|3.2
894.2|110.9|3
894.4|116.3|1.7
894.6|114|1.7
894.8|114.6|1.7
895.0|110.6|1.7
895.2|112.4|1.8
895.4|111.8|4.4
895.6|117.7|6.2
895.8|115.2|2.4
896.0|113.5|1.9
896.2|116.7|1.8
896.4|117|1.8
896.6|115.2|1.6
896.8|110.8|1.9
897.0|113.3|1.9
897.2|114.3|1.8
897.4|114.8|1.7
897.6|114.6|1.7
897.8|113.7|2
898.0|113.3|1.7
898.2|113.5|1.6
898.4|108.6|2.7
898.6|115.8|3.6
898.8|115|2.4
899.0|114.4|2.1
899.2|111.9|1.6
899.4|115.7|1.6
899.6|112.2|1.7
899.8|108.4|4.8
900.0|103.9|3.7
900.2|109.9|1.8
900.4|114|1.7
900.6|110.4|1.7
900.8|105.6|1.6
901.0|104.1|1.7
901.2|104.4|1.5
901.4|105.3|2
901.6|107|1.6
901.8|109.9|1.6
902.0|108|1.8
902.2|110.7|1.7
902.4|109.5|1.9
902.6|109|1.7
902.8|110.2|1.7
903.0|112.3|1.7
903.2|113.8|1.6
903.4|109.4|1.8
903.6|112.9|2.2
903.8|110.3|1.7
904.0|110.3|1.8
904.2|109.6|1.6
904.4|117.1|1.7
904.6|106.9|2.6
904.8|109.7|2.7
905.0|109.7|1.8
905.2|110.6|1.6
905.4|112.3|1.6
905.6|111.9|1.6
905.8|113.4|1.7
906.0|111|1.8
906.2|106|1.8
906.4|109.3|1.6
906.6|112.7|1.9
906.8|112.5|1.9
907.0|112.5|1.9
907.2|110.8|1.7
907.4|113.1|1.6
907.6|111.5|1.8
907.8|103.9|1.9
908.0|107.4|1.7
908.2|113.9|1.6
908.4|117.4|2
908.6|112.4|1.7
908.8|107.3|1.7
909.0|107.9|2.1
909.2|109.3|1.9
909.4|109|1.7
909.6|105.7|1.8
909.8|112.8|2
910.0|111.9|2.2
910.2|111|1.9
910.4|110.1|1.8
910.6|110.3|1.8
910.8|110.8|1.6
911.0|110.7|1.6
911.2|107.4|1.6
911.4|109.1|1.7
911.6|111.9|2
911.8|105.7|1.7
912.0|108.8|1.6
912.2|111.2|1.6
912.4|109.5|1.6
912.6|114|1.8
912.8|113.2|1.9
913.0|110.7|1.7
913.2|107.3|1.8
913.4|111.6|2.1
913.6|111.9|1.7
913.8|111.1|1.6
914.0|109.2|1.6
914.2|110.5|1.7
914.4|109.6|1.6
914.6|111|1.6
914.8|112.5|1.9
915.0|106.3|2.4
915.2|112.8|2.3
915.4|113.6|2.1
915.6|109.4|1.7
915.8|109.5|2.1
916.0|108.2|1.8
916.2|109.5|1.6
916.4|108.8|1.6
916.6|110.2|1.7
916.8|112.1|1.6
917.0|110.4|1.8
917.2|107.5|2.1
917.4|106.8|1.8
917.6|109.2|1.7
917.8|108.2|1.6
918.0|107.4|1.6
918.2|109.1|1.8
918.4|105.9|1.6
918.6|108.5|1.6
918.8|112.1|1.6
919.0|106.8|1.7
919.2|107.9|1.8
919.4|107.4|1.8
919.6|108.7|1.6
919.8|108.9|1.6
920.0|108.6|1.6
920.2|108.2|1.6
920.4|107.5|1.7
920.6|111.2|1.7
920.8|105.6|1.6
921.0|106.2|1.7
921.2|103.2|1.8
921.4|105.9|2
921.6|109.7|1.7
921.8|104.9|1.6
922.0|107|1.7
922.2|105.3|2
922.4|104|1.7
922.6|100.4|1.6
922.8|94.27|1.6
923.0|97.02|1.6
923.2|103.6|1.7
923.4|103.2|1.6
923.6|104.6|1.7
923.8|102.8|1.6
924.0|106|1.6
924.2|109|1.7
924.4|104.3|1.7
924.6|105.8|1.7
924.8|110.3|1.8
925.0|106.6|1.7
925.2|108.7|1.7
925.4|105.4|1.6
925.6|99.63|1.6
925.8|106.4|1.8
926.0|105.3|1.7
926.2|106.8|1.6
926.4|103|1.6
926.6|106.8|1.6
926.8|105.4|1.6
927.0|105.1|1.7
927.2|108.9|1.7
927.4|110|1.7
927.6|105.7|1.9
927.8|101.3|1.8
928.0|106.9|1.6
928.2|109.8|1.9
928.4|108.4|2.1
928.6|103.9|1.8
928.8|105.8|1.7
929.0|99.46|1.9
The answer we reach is 0.01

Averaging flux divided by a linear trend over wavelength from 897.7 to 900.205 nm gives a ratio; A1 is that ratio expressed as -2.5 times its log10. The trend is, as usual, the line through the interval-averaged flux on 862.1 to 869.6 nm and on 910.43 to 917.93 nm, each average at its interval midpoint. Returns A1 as 0.01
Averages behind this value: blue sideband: 120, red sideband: 110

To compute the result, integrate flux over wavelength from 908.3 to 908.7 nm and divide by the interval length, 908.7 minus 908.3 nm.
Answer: 115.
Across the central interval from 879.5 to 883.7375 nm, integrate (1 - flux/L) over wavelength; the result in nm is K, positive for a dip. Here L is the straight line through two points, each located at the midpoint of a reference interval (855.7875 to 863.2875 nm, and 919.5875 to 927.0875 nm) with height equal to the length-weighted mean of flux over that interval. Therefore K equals 0.07 nm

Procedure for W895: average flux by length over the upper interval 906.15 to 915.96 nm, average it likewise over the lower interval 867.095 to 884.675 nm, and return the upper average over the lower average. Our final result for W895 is 0.93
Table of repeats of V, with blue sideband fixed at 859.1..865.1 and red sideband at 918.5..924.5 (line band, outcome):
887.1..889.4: 0.001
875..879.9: 0.017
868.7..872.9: 0.002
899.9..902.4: 0.039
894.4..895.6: 0.003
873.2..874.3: 0.002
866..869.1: 0.053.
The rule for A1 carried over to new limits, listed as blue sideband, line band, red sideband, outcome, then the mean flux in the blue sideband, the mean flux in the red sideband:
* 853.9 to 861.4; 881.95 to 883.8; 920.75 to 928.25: 0.00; 121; 105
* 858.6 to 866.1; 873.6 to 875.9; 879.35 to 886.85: 0.01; 123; 115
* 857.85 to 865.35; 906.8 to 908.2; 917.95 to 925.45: 0.00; 124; 106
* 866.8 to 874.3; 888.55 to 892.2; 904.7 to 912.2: 0.00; 121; 110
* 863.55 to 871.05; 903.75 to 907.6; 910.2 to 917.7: 0.01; 119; 110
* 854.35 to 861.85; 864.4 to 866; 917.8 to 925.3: 0.02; 123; 106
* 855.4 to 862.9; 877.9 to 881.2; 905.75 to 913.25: 0.01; 124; 110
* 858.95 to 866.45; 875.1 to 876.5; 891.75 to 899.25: 0.04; 121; 114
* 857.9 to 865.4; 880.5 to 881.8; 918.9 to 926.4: 0.02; 124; 106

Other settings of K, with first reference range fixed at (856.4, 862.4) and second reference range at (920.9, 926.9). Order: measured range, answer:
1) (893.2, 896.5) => -0.05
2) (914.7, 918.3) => -0.09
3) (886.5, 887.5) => 0.01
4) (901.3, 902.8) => 0.04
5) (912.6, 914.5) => -0.05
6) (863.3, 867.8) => 0.18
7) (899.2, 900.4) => 0.02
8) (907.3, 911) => -0.04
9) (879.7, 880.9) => 0.02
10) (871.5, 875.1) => 0.02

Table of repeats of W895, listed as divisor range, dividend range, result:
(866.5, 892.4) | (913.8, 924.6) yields 0.92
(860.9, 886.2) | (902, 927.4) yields 0.92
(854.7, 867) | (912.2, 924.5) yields 0.88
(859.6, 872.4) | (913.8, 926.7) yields 0.89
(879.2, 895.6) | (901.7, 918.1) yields 0.96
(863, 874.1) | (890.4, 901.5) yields 0.95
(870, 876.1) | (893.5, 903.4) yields 0.94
